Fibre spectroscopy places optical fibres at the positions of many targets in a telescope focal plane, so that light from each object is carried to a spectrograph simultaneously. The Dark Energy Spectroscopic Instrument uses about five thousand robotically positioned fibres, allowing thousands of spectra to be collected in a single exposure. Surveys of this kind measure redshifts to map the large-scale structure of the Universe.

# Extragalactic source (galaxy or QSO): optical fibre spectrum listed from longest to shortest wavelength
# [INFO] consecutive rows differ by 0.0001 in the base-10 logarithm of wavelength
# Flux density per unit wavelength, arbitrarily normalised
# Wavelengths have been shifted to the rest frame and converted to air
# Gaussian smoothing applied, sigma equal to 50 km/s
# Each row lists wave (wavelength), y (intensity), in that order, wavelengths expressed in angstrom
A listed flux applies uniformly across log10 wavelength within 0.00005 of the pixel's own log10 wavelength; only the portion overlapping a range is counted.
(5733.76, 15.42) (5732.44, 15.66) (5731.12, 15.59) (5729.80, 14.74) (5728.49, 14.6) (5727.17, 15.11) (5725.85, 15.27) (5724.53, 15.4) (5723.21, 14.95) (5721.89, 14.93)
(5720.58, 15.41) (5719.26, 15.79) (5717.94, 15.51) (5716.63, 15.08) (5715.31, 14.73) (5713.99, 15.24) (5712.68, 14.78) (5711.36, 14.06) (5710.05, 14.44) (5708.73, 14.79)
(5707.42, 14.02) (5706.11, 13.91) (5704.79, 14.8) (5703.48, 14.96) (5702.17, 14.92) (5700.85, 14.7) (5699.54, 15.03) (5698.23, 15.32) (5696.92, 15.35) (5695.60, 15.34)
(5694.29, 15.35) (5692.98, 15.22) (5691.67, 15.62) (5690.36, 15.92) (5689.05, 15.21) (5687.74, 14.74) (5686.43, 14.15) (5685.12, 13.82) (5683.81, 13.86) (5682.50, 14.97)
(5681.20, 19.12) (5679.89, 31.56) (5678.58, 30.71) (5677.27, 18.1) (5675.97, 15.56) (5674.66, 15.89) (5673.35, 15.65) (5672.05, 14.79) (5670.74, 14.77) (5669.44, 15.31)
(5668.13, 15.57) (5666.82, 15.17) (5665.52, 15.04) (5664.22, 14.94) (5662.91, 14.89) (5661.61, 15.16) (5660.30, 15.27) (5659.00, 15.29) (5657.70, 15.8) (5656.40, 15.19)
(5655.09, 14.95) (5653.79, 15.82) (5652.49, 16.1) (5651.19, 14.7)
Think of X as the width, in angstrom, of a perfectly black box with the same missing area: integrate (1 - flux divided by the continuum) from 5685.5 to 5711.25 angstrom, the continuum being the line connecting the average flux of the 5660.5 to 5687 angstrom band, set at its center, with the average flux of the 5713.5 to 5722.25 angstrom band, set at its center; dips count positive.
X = 1.75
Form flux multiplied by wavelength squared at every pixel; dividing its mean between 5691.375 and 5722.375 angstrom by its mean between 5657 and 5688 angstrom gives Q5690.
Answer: 0.91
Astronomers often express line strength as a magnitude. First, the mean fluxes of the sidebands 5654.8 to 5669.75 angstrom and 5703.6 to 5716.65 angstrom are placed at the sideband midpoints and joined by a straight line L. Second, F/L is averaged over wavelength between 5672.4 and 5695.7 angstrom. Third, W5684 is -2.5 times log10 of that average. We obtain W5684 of -0.159 mag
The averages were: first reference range 15.2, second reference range 14.6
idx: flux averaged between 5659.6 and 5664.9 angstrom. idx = 15.1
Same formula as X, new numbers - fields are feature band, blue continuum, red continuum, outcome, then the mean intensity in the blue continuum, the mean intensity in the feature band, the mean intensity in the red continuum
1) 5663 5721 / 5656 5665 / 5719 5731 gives -2.7 angstrom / 15.2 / 15.9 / 15.1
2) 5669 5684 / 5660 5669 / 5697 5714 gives -3.5 angstrom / 15.1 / 18.6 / 14.7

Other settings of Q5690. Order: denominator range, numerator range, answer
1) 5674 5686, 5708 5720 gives 0.79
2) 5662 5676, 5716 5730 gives 1.02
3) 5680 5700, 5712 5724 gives 0.97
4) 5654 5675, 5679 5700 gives 1.09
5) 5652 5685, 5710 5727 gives 0.92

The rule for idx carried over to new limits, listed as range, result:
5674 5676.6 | 15.7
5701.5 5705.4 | 14.9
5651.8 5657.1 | 15.5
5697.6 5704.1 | 15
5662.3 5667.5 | 15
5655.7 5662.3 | 15.3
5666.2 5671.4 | 15.2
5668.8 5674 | 15.2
